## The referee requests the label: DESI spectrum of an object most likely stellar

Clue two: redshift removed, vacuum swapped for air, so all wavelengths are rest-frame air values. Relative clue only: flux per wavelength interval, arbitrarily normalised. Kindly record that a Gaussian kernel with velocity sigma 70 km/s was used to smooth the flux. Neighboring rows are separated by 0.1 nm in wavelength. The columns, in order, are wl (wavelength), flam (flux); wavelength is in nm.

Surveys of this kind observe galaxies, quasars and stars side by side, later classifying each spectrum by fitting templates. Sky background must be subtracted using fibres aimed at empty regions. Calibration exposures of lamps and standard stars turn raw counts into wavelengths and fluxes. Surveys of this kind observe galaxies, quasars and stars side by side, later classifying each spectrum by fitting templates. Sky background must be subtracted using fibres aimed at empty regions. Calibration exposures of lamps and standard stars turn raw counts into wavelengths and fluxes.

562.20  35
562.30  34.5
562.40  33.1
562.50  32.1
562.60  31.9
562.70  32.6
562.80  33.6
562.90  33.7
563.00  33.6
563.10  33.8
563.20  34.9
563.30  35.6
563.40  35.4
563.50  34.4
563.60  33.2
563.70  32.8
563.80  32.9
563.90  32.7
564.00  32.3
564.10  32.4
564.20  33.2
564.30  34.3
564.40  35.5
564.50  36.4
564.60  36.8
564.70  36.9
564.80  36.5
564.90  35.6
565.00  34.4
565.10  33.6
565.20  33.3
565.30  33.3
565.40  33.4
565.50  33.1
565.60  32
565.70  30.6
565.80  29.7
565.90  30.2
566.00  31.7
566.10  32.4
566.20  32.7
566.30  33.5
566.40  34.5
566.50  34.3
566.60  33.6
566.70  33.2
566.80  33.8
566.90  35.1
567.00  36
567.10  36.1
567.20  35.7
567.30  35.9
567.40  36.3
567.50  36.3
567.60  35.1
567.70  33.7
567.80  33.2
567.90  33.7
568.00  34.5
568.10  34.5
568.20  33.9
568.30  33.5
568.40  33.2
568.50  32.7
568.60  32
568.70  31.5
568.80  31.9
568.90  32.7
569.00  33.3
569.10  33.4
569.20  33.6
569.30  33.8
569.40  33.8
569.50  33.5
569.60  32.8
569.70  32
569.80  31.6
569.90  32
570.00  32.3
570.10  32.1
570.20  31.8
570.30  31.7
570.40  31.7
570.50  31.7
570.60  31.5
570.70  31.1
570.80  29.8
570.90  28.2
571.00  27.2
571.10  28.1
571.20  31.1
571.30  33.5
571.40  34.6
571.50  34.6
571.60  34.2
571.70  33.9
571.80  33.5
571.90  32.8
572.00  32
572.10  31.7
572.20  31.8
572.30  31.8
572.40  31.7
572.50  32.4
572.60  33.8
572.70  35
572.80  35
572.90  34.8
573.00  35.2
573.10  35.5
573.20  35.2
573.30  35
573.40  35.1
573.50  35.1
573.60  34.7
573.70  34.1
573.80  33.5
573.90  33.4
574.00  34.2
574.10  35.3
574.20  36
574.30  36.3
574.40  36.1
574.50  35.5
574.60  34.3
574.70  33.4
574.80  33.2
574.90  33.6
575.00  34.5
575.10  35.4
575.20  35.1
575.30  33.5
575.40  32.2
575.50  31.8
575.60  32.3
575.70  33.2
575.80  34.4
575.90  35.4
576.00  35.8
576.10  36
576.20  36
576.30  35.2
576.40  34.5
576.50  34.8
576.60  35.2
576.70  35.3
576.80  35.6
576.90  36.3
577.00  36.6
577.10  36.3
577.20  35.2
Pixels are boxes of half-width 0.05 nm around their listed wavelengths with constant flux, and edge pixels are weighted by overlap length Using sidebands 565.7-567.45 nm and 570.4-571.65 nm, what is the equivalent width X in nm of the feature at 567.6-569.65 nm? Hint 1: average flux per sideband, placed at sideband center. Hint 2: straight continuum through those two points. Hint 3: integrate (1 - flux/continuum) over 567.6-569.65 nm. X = -0.04 nm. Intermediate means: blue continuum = 33.7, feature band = 33.3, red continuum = 31.3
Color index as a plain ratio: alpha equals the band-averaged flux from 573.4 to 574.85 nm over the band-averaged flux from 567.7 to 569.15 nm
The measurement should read 1.05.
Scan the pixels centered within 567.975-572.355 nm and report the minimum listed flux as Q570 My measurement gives 27.2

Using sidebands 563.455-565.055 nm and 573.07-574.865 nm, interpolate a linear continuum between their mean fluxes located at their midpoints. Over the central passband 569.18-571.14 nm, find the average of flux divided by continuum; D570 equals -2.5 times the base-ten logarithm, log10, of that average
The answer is 0.10 mag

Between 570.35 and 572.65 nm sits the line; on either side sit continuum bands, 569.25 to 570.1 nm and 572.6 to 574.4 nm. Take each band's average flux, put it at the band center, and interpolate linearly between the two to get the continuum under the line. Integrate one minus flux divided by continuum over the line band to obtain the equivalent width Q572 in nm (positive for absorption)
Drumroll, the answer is 0.13 nm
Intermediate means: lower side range 32.7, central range 31.9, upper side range 34.9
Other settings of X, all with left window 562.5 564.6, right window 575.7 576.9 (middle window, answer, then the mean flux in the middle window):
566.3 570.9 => 0.144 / 33.3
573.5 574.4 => 0.005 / 34.8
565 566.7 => 0.068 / 32.7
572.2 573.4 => 0.027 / 34.1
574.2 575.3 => 0.010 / 34.7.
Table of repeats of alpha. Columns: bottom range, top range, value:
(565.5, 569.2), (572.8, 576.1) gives 1.03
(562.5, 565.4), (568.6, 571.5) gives 0.94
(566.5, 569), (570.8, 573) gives 0.95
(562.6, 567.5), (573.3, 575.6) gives 1.01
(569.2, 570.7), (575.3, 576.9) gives 1.07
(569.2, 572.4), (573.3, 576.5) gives 1.08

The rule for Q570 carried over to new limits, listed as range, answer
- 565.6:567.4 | 29.7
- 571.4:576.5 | 31.7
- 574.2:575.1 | 33.2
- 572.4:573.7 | 32.4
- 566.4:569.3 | 31.5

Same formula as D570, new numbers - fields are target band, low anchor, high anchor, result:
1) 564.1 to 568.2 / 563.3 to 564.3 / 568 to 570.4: -0.03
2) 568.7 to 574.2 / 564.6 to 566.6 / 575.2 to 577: 0.04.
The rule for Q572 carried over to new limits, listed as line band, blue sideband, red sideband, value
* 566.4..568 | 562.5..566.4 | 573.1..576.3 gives -0.05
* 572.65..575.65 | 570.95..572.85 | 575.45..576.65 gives -0.08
